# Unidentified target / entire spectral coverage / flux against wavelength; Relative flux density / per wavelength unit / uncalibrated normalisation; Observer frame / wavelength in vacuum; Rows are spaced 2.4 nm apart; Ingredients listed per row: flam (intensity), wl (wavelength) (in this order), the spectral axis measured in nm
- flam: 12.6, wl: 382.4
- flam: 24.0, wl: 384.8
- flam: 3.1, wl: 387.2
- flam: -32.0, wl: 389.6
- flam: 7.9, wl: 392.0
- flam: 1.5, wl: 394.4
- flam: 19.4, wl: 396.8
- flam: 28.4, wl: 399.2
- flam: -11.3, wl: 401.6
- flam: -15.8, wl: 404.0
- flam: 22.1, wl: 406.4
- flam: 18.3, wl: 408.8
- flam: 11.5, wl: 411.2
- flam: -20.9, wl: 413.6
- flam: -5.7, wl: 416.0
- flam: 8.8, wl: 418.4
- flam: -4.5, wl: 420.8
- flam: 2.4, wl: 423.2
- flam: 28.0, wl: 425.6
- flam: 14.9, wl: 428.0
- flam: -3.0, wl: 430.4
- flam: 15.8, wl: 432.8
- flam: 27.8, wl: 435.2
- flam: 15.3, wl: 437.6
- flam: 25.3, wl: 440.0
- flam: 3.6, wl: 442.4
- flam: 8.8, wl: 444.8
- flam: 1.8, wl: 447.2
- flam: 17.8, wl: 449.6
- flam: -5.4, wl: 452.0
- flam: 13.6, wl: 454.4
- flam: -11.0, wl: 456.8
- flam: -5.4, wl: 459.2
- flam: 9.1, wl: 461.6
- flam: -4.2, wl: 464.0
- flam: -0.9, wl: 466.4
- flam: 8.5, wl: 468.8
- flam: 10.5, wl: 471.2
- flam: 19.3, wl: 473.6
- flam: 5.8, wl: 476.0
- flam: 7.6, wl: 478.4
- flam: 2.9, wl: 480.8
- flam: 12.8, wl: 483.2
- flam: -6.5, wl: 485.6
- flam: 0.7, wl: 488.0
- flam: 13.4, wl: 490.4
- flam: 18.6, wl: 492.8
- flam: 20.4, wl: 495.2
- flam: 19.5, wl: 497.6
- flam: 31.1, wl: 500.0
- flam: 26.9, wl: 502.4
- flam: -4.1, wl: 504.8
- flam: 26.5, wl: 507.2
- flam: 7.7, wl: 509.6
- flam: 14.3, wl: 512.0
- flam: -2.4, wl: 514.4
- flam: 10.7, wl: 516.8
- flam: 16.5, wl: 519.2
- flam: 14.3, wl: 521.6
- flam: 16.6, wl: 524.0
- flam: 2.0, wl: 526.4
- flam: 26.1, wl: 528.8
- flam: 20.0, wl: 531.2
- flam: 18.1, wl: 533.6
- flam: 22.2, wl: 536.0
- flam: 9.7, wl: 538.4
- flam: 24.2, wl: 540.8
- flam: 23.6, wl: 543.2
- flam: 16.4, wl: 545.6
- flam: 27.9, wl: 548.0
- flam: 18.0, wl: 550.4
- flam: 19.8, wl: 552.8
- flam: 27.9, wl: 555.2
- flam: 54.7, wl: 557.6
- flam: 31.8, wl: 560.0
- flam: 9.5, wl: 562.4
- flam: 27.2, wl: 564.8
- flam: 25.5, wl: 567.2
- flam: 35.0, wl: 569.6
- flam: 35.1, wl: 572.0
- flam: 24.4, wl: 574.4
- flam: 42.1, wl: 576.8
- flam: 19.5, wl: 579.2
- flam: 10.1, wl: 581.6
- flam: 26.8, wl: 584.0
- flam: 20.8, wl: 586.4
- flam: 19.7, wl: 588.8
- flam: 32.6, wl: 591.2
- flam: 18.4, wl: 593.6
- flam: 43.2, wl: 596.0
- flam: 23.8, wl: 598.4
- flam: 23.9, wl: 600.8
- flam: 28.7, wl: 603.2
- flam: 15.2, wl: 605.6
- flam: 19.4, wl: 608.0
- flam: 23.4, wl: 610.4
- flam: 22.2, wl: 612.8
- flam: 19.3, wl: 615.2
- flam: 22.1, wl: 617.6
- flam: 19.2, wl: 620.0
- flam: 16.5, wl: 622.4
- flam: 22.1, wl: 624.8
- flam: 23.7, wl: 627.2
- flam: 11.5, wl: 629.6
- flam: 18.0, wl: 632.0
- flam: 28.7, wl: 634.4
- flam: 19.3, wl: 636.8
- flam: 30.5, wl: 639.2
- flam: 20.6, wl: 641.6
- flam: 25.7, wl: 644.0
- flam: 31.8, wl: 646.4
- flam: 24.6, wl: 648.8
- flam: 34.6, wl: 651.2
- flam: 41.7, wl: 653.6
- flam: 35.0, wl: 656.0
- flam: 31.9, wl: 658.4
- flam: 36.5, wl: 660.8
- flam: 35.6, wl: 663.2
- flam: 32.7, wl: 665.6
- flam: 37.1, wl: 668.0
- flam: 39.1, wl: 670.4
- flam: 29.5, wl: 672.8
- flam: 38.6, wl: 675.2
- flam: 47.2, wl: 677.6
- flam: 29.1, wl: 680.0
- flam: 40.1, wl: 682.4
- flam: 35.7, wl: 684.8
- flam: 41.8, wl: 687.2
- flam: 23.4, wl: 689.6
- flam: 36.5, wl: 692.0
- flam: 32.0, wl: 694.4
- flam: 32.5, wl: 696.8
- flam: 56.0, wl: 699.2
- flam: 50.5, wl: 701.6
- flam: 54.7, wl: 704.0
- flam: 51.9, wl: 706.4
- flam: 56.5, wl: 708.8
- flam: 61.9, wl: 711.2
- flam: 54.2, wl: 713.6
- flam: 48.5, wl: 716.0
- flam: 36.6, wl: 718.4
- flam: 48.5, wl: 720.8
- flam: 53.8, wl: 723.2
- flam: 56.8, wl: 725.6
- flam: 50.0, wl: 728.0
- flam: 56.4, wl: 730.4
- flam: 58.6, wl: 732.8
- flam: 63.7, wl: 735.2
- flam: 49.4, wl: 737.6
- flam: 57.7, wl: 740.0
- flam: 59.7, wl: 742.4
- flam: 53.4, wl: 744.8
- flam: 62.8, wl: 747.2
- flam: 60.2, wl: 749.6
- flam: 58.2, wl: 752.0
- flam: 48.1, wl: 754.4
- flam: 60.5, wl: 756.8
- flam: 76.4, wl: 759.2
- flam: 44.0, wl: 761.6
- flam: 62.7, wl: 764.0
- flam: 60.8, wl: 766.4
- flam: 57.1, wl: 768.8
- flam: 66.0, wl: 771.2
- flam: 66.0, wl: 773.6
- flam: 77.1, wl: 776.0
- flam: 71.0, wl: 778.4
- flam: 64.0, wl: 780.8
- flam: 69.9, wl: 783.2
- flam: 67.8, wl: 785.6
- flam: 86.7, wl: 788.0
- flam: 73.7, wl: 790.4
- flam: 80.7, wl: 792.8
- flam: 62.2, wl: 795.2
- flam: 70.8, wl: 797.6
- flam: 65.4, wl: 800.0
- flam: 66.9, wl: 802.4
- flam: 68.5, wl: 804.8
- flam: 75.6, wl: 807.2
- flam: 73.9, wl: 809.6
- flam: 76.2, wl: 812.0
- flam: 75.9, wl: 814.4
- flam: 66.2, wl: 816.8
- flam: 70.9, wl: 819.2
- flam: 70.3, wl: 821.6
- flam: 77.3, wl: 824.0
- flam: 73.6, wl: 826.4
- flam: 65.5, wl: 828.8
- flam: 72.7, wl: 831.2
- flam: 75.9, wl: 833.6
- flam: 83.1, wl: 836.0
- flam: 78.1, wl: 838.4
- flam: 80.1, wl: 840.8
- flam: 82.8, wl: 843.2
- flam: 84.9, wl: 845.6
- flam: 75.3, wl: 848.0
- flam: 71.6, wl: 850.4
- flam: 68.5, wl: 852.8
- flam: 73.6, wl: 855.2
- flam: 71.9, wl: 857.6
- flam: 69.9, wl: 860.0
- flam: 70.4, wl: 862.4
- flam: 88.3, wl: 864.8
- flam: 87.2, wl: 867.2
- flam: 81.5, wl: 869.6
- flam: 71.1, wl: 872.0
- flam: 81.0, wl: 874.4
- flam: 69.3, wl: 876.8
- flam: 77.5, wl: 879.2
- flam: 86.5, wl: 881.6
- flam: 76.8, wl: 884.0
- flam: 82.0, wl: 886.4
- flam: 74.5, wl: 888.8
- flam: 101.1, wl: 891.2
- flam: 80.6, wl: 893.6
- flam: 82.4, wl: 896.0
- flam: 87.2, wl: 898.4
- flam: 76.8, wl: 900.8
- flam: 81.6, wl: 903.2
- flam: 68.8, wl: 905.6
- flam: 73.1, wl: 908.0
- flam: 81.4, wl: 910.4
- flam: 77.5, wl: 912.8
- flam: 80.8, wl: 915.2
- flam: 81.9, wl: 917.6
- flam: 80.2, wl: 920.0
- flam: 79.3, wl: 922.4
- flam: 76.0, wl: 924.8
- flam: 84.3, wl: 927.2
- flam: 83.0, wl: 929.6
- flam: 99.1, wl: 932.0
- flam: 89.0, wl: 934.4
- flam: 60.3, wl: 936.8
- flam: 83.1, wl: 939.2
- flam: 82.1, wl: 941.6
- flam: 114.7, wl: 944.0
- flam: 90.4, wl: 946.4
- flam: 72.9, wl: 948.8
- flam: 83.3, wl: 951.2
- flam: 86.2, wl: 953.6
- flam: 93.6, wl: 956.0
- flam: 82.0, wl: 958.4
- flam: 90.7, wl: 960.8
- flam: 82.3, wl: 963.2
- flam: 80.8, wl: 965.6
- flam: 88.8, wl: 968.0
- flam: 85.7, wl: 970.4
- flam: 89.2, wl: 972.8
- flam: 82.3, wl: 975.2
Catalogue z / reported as 0.75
